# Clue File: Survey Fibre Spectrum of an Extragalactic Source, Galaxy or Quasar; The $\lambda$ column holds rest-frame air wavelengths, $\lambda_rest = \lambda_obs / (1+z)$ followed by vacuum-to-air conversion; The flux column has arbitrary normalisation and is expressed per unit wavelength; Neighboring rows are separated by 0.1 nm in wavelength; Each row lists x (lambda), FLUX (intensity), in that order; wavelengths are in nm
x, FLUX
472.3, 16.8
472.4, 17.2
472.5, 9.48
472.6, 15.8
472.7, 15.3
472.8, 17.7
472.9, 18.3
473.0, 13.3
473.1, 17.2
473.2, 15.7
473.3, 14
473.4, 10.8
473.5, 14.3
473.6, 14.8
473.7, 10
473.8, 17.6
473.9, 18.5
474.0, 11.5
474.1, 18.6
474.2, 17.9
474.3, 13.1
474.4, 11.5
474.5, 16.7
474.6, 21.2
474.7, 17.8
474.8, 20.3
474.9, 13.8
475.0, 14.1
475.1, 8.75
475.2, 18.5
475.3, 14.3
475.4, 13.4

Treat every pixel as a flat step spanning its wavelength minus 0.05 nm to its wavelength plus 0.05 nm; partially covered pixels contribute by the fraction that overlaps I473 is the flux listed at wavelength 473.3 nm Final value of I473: 14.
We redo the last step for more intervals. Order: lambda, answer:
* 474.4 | 11.5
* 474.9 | 13.8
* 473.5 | 14.3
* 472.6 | 15.8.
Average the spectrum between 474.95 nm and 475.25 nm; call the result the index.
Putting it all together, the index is 13.8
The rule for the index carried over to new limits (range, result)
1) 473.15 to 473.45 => 13.5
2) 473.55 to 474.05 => 14.5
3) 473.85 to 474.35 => 15.9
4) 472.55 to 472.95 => 16.8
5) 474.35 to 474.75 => 16.8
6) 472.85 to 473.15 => 16.3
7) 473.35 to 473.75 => 12.5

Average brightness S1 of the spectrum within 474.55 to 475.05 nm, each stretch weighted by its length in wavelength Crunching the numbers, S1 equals 17.4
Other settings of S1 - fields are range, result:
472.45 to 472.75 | 13.5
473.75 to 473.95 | 18.1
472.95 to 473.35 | 15.1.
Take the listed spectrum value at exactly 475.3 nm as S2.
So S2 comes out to 14.3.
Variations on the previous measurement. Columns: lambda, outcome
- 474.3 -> 13.1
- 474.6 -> 21.2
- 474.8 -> 20.3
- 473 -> 13.3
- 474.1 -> 18.6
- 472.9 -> 18.3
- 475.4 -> 13.4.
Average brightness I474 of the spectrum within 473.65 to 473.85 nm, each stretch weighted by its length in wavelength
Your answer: 13.8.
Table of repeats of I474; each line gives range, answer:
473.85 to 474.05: 15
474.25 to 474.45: 12.3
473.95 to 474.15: 15.1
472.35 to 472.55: 13.3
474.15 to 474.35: 15.5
